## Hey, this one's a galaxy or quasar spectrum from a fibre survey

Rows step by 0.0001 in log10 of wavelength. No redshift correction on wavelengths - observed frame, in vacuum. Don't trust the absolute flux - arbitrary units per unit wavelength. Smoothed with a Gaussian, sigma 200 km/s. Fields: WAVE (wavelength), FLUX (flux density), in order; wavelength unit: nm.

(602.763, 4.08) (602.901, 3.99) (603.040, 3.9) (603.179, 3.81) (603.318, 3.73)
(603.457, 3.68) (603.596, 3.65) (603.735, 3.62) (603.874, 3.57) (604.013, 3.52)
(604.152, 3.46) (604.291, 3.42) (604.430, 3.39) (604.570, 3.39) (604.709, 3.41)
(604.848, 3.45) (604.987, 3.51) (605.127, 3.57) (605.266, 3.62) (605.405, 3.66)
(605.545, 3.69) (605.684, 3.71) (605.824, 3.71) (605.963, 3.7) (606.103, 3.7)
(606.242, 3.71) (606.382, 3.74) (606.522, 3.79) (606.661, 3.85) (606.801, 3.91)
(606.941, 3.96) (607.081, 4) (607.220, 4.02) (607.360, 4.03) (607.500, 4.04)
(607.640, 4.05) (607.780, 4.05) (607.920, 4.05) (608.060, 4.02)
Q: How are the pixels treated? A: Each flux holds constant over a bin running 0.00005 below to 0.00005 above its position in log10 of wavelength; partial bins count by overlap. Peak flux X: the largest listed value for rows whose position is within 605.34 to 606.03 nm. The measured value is 3.71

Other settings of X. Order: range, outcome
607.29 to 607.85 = 4.05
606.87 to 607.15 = 4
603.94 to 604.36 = 3.52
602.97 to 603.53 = 3.9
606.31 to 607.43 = 4.03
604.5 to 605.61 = 3.69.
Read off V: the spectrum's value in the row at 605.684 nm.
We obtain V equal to 3.71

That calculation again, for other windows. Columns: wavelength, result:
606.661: 3.85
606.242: 3.71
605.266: 3.62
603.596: 3.65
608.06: 4.02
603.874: 3.57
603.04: 3.9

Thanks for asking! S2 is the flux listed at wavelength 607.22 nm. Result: 4.02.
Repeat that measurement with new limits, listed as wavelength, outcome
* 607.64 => 4.05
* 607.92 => 4.05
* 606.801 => 3.91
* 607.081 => 4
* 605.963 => 3.7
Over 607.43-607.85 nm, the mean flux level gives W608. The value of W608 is 4.04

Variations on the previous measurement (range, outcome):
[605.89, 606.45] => 3.71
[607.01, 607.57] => 4.02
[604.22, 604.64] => 3.4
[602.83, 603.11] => 3.95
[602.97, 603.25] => 3.85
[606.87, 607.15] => 3.97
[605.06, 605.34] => 3.61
